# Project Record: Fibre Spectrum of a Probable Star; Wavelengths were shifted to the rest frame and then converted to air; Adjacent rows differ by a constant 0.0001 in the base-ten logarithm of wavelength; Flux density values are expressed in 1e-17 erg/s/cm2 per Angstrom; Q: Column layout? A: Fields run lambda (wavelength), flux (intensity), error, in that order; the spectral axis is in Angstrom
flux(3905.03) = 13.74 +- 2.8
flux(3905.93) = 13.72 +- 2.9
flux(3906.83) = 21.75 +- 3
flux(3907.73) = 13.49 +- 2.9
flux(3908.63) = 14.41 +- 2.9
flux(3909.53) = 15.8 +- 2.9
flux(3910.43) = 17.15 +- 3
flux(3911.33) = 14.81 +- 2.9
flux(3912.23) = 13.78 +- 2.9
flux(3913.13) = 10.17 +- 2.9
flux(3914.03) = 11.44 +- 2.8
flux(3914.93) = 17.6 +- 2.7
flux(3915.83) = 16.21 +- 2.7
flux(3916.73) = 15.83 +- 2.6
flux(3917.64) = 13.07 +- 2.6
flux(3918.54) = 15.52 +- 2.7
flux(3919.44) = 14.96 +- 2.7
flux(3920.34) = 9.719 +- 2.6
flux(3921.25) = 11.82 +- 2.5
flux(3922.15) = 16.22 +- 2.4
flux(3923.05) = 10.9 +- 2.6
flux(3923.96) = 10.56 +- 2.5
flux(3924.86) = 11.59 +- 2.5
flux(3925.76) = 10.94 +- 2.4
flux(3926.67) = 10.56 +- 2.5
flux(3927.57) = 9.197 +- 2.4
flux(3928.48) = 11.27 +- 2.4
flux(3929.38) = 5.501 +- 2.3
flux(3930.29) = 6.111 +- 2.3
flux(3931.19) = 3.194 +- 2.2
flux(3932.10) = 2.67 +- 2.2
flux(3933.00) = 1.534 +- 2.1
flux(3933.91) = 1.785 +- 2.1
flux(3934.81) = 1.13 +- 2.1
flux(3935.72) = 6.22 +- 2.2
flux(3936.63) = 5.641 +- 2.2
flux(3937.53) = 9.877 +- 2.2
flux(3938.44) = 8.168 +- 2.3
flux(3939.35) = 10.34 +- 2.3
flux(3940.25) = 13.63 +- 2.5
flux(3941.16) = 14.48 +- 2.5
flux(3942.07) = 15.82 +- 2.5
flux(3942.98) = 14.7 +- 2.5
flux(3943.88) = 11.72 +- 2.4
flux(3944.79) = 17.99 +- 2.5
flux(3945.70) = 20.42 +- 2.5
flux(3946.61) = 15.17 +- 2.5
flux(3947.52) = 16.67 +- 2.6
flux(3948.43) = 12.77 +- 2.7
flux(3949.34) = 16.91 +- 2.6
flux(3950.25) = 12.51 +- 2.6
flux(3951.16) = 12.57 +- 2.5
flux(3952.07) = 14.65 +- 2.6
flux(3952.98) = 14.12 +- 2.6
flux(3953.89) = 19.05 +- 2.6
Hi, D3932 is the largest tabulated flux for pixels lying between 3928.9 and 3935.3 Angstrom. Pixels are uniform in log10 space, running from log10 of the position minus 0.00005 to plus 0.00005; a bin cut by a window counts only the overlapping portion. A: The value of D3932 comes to 6.111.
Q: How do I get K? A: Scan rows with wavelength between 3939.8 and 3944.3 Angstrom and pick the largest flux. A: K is 15.82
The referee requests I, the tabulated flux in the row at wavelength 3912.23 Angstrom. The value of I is 13.78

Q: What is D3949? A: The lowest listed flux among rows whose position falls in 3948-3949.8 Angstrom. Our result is 12.77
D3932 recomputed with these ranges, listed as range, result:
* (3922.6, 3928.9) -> 11.59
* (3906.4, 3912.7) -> 21.75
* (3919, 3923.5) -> 16.22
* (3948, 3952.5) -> 16.91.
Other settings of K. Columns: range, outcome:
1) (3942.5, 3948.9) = 20.42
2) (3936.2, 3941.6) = 14.48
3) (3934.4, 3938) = 9.877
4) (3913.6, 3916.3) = 17.6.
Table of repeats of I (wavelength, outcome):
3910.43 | 17.15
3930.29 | 6.111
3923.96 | 10.56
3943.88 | 11.72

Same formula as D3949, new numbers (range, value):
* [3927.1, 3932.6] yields 2.67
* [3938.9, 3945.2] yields 10.34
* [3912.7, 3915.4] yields 10.17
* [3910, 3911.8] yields 14.81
